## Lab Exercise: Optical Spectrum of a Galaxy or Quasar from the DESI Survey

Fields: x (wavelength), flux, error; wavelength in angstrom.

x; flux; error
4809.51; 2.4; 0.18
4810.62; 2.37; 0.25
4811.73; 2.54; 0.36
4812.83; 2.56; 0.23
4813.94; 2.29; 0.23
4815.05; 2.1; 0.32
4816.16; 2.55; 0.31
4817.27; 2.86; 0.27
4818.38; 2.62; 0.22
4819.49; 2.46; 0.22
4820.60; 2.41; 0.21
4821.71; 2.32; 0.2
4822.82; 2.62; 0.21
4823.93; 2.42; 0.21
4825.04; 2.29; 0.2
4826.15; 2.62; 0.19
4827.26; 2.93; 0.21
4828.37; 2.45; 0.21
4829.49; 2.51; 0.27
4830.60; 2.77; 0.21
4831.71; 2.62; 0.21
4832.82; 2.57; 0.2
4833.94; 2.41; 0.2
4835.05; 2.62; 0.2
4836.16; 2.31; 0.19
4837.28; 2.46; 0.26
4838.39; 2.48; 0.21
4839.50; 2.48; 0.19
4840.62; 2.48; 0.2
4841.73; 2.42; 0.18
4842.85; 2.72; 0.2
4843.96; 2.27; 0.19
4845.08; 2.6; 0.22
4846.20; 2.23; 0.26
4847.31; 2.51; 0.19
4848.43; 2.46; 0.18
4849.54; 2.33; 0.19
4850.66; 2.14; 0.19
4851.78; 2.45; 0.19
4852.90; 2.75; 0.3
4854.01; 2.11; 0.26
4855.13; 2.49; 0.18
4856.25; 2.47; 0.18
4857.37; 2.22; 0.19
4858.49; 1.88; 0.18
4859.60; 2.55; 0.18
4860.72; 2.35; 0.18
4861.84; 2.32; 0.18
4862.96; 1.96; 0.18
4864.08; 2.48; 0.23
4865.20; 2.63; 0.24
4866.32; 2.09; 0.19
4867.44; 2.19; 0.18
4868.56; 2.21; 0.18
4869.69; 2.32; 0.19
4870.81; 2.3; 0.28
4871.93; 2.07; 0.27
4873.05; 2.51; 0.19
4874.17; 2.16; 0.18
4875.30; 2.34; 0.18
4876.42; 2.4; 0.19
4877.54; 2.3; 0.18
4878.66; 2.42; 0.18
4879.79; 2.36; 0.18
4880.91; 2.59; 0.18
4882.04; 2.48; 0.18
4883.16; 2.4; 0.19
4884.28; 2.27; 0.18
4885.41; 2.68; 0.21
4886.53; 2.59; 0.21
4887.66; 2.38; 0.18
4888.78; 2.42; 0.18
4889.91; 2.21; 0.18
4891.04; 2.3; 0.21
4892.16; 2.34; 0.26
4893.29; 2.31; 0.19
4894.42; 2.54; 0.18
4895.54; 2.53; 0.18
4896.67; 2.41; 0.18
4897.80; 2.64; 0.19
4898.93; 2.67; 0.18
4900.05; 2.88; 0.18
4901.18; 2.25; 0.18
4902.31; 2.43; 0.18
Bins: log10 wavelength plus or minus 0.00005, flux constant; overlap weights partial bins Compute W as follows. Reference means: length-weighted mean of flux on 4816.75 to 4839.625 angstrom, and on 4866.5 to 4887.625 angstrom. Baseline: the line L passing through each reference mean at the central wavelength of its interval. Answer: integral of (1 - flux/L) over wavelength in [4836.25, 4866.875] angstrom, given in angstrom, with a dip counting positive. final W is 0.9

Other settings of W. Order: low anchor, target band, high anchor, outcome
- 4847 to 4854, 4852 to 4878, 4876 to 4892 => 1.1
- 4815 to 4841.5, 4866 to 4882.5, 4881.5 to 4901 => 1.1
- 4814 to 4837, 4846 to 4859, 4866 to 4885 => 0.4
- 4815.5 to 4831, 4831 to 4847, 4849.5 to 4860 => -0.2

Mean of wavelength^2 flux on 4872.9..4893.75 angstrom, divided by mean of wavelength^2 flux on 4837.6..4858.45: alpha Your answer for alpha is 1.01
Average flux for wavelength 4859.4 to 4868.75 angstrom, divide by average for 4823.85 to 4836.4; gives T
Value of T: 0.9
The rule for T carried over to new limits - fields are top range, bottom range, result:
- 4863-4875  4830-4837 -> 0.90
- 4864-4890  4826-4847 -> 0.94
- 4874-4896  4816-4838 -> 0.95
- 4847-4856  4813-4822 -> 0.98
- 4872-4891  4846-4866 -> 1.02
